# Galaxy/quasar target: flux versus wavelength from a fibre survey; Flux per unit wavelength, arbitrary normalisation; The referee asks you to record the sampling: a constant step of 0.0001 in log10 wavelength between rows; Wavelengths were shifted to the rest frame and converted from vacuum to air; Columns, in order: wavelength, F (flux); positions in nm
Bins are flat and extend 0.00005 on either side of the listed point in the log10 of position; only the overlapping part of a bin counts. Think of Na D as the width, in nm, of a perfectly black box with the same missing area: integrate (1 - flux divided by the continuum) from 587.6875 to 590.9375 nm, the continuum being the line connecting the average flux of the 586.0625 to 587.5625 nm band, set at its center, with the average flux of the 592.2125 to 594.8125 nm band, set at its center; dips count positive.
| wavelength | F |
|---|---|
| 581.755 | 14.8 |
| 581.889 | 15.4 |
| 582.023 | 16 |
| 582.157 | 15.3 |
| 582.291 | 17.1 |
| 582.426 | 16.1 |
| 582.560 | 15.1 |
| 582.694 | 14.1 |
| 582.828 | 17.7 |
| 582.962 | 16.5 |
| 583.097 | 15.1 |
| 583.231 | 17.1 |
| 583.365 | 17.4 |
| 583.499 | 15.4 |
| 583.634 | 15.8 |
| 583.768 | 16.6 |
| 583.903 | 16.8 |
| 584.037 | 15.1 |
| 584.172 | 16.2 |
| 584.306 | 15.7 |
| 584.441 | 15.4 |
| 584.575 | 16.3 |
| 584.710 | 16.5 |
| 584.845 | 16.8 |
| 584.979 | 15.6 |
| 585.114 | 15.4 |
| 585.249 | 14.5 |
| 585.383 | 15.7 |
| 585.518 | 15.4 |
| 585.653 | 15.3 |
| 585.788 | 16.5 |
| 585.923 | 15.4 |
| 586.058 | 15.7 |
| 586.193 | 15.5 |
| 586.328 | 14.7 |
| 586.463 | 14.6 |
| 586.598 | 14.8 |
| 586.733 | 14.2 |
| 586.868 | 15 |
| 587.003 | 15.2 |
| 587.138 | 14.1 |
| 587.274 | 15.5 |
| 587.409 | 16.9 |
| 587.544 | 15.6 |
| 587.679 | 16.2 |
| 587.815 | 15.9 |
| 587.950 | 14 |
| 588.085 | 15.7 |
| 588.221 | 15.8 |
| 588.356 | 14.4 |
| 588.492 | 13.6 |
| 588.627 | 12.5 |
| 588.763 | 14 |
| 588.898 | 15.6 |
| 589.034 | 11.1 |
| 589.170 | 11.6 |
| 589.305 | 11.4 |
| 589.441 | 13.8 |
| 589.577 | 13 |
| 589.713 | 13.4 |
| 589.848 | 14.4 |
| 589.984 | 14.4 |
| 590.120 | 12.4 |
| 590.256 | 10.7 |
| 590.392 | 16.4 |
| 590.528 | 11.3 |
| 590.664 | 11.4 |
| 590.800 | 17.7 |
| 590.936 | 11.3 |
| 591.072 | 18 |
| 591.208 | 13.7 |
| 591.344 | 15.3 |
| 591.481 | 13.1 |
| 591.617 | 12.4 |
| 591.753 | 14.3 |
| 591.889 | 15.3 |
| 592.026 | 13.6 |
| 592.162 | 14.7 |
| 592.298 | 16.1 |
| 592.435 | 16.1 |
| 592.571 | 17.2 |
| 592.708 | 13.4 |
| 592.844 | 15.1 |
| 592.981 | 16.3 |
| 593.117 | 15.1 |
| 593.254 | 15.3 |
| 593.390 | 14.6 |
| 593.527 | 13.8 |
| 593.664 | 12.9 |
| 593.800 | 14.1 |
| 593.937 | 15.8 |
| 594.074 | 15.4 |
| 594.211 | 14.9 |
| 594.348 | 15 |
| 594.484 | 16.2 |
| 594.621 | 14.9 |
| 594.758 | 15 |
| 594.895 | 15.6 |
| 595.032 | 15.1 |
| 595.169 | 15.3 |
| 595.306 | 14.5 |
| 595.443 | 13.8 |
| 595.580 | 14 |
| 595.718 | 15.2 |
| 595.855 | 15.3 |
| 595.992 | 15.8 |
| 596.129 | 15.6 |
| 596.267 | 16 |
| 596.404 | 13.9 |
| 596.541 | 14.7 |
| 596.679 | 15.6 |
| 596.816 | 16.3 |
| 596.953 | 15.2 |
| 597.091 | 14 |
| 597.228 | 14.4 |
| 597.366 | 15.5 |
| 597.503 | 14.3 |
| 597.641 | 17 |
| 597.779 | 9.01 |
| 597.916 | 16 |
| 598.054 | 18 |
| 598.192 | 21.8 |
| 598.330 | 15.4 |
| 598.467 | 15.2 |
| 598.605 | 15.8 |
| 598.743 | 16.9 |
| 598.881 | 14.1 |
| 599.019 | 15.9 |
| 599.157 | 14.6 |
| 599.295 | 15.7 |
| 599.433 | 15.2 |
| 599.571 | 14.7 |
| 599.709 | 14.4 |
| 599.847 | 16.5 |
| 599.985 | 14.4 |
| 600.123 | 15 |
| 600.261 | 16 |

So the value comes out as 0.311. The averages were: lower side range 15.1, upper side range 15.1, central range 13.7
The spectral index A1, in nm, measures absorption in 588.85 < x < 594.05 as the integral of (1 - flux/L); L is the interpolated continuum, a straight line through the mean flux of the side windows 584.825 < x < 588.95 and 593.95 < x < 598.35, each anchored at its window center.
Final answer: 0.375 nm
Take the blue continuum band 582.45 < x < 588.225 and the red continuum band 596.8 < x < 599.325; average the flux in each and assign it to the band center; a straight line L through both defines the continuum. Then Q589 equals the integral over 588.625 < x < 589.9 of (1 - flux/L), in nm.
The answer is 0.21 nm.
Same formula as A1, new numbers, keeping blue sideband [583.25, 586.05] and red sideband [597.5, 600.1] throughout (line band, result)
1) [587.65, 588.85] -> 0.09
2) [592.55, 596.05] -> 0.16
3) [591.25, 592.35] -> 0.10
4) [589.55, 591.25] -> 0.22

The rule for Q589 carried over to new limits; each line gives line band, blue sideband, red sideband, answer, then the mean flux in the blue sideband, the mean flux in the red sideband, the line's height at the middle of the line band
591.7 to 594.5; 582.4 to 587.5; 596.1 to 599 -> 0.10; 15.7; 15.5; 15.5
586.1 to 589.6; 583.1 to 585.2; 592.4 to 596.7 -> 0.29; 16.1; 15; 15.7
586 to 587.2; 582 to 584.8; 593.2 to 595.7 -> 0.06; 16.1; 14.8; 15.7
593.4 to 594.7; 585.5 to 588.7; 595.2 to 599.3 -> 0.04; 15.1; 15.3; 15.2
